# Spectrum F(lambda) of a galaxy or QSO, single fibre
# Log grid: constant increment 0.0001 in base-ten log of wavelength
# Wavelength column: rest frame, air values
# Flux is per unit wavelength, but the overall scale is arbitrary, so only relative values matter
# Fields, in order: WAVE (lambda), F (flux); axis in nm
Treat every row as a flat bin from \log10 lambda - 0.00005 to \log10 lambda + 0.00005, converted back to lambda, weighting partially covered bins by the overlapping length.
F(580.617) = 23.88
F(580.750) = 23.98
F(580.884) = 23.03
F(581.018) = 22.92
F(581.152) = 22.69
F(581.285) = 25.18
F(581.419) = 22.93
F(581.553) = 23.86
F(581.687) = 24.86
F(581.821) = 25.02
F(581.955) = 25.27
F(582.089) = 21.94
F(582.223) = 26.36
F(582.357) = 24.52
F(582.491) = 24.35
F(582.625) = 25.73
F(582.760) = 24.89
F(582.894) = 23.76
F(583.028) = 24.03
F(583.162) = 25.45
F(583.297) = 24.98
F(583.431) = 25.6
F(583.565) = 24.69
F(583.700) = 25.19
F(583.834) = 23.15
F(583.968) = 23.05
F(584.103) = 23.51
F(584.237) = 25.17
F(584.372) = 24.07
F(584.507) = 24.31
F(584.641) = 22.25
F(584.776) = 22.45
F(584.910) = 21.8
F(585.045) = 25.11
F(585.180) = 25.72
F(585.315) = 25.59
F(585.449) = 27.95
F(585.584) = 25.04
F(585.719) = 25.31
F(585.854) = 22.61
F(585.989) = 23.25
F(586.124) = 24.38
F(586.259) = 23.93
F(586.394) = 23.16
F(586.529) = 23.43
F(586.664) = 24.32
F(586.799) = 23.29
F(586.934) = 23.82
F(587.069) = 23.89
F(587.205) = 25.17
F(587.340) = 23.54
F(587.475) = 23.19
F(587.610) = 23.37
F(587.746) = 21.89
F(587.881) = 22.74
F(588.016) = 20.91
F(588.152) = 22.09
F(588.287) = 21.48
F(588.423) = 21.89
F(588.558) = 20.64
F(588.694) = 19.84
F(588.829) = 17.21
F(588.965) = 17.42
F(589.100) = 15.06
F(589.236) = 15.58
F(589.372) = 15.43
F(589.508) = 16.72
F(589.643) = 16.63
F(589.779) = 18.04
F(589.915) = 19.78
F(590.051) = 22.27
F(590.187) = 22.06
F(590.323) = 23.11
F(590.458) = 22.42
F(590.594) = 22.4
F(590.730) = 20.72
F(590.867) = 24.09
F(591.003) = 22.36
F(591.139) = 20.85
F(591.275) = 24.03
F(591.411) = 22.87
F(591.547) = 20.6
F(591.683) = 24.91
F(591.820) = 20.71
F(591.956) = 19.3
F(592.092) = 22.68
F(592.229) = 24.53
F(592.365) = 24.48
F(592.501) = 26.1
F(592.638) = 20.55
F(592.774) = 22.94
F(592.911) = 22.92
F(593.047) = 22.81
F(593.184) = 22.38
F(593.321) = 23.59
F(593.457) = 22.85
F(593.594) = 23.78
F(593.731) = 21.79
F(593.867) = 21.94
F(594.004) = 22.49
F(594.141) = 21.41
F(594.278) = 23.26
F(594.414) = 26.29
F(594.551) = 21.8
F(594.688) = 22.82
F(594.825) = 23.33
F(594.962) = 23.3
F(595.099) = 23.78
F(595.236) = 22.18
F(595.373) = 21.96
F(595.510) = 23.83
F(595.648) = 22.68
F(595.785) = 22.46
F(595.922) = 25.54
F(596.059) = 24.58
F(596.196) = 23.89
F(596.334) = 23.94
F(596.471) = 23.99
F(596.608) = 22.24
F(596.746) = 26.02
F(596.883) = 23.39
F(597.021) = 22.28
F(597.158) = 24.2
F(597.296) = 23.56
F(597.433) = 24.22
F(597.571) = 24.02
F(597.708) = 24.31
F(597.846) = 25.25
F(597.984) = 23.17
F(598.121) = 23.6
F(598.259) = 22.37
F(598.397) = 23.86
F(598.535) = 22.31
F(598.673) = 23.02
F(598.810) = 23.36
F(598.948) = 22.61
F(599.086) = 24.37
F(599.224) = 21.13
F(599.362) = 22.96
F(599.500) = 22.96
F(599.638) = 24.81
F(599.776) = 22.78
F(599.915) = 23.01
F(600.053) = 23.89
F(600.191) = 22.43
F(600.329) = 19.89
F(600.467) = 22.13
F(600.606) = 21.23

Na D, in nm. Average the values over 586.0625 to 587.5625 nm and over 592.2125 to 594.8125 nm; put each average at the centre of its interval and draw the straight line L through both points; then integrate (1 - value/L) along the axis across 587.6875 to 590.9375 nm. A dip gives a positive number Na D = 0.487 nm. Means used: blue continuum 23.8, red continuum 23.1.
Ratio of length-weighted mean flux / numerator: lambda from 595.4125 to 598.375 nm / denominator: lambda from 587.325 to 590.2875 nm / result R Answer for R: 1.20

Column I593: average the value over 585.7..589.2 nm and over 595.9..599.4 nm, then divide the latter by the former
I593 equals 1.07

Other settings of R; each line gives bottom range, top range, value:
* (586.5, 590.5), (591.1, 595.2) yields 1.09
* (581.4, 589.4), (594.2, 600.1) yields 1.01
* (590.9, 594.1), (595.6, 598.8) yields 1.04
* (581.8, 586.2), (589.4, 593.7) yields 0.90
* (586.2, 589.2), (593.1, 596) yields 1.05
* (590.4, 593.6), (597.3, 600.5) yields 1.02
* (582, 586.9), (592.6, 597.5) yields 0.96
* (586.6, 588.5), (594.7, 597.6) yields 1.03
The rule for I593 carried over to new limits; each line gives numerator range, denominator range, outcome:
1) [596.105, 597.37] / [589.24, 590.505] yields 1.23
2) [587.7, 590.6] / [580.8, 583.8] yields 0.81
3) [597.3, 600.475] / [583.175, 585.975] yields 0.95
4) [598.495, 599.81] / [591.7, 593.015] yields 1.01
